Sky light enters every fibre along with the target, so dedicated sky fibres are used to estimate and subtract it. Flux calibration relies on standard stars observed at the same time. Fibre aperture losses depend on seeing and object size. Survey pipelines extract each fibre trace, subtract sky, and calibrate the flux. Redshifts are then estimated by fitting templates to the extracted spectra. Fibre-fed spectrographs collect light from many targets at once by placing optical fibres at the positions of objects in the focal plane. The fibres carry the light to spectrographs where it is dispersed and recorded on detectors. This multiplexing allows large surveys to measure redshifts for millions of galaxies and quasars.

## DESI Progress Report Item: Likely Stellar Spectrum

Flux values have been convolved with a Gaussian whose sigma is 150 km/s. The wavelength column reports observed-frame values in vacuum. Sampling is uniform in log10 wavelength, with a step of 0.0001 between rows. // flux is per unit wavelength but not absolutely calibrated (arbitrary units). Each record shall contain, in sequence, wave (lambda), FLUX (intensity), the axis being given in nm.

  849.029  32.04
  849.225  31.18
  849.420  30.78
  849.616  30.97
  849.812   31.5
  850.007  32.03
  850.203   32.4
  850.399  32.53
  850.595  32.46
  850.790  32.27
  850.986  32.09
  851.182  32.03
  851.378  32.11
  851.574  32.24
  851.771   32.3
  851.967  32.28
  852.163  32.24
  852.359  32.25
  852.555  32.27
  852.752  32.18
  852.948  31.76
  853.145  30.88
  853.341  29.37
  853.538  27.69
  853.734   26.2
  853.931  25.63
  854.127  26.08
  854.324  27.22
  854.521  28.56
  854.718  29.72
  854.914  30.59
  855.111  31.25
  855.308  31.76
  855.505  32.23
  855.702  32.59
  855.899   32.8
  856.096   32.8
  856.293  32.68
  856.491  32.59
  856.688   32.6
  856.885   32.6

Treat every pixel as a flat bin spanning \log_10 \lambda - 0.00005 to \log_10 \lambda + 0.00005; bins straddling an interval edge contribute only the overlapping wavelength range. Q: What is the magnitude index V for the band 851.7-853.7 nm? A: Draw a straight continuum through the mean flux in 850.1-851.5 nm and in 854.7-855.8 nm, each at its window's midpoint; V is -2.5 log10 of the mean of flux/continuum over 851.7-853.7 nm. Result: 0.027 mag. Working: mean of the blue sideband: 32.3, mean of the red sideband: 31.5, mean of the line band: 31.2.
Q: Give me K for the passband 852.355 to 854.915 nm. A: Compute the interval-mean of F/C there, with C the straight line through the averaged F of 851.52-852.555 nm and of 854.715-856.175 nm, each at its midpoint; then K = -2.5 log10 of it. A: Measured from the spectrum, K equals 0.10 mag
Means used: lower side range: 32.3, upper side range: 31.9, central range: 29.2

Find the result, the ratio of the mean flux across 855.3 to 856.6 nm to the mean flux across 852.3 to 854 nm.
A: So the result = 1.09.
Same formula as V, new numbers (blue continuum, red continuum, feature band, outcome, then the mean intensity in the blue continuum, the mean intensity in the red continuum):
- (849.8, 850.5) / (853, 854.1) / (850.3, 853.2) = -0.07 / 32.2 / 28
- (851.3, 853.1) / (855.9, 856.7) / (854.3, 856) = 0.06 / 32.1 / 32.7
